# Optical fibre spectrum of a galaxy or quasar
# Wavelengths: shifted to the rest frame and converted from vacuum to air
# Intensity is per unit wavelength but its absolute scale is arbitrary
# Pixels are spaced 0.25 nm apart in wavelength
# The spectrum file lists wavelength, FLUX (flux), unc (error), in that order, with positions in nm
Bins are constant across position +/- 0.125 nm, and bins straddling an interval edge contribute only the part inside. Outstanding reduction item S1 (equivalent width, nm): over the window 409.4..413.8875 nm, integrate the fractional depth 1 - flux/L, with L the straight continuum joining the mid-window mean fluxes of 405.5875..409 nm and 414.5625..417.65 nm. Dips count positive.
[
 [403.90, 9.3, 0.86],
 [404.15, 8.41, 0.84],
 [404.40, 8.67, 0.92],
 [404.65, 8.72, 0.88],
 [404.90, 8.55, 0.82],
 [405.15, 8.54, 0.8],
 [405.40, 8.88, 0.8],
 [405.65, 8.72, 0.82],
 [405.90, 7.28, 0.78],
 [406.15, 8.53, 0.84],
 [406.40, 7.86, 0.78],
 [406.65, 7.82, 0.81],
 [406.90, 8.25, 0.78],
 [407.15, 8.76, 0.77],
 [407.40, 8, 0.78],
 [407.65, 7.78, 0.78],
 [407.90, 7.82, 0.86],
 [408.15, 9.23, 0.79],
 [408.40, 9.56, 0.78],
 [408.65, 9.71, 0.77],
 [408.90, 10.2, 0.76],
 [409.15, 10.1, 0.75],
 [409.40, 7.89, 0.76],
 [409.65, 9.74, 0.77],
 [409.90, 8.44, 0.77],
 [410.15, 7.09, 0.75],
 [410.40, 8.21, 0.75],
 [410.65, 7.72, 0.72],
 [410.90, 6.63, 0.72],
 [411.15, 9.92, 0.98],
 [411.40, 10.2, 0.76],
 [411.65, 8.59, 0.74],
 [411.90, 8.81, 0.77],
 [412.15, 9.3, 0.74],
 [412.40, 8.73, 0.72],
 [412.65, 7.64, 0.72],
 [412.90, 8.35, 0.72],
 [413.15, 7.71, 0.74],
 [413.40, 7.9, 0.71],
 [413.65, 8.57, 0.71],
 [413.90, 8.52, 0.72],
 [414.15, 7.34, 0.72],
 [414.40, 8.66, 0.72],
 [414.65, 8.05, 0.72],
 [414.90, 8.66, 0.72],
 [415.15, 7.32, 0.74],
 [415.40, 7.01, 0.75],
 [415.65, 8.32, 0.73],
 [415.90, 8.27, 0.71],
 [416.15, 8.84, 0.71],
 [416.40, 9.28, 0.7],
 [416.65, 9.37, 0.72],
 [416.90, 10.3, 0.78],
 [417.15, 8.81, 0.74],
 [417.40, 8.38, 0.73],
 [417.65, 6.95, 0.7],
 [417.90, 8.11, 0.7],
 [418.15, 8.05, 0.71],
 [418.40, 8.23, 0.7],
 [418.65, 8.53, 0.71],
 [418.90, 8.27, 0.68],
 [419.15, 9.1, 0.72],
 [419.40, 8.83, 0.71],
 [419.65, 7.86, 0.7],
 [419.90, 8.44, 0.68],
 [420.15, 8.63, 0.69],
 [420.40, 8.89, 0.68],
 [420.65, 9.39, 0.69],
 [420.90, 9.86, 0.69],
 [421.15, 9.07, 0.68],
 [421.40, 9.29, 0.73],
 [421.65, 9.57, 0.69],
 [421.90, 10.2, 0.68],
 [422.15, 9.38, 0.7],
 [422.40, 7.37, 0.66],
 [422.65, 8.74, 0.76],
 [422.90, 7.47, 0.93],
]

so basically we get 0.040 nm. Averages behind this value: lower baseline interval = 8.52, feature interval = 8.43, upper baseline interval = 8.49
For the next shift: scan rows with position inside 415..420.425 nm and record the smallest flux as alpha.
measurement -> 6.95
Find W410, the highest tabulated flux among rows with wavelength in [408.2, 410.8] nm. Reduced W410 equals 10.2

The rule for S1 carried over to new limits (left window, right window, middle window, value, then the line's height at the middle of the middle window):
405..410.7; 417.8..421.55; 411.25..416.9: 0.10 nm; 8.63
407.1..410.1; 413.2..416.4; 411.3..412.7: -0.07 nm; 8.49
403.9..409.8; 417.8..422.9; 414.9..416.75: 0.08 nm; 8.73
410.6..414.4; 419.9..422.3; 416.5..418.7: 0.10 nm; 8.94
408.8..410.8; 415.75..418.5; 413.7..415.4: 0.11 nm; 8.61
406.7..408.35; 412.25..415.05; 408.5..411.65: -0.20 nm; 8.28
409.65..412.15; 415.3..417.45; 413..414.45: 0.09 nm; 8.64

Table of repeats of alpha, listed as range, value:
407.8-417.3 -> 6.63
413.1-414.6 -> 7.34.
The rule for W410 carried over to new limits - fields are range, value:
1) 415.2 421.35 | 10.3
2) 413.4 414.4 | 8.66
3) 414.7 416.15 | 8.84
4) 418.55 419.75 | 9.1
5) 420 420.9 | 9.86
